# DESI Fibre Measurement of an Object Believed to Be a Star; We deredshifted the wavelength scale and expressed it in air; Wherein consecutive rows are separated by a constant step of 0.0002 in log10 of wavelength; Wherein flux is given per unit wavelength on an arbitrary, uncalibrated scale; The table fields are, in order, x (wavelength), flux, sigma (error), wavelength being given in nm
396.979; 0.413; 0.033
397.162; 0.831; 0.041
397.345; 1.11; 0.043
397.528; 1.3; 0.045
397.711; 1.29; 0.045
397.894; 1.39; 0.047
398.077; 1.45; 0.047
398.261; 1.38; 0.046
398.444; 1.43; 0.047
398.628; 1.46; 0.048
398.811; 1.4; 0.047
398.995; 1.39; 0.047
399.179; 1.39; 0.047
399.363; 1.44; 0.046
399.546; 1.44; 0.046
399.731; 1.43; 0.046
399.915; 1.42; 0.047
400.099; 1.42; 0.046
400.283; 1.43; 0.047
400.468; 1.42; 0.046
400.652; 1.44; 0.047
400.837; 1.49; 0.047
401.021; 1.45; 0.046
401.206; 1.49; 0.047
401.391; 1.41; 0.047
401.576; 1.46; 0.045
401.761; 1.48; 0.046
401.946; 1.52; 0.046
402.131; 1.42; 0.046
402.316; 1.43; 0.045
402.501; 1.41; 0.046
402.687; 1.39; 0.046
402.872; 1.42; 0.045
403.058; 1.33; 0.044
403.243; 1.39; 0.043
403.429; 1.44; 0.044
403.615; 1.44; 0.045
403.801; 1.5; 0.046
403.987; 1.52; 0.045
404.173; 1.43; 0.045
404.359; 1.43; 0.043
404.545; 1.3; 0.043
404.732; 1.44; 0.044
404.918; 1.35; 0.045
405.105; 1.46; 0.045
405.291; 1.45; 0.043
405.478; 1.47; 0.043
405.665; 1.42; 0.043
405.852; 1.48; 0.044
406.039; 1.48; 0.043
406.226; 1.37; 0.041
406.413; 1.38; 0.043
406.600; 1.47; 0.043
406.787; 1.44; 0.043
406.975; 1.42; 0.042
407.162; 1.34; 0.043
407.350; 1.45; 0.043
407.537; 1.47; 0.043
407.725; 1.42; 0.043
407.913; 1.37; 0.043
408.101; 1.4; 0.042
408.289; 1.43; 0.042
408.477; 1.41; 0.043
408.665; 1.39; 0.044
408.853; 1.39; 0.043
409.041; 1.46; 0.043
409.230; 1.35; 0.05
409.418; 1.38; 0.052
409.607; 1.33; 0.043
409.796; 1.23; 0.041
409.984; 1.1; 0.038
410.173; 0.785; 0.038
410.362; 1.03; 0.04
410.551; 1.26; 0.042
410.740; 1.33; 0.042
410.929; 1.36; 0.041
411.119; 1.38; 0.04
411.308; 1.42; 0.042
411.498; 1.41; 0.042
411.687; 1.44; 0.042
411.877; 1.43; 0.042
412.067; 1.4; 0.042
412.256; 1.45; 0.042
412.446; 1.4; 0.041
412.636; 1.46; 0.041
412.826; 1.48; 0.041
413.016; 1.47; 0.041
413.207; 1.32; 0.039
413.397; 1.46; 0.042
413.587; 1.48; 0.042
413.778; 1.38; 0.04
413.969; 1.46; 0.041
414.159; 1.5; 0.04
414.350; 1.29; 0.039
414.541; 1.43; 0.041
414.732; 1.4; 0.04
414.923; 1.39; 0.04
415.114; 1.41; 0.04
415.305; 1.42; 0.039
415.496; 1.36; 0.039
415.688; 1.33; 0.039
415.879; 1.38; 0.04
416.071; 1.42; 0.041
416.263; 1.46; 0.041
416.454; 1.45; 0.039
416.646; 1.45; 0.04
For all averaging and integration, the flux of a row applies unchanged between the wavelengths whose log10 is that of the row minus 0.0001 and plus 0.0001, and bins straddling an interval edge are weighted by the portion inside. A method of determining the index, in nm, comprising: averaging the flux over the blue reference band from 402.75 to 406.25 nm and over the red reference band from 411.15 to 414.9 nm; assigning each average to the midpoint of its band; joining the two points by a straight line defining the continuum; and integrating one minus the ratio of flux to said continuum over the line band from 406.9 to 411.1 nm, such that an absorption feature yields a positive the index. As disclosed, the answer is 0.30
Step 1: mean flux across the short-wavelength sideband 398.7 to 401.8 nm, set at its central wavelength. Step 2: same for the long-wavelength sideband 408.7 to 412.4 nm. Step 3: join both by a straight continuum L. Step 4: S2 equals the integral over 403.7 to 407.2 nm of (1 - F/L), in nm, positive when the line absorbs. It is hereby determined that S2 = -0.14 nm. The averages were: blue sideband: 1.43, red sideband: 1.31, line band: 1.43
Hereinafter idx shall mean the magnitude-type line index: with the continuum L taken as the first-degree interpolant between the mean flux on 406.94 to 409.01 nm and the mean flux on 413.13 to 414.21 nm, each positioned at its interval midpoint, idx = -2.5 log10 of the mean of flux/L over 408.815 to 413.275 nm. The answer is 0.07 mag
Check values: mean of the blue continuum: 1.41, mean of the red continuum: 1.43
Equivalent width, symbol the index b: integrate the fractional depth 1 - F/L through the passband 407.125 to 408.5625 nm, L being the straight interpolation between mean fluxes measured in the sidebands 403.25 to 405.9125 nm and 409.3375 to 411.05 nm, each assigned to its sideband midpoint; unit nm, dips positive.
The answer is -0.13 nm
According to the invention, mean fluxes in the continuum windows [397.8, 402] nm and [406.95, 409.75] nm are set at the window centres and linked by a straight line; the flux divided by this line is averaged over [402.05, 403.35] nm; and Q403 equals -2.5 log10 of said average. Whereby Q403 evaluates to 0.018 mag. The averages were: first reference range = 1.44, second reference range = 1.4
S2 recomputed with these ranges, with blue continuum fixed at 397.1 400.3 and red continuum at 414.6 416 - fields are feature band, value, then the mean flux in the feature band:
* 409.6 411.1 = 0.22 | 1.18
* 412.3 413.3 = -0.03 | 1.43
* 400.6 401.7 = -0.08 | 1.46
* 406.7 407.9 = -0.04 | 1.42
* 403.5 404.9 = -0.07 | 1.43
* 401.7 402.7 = -0.06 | 1.44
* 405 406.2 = -0.07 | 1.45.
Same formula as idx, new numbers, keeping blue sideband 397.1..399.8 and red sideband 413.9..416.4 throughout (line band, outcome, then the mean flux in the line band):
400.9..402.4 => -0.08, 1.46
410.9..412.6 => -0.02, 1.41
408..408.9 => -0.02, 1.4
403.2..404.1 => -0.07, 1.46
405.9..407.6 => -0.04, 1.43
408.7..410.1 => 0.06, 1.32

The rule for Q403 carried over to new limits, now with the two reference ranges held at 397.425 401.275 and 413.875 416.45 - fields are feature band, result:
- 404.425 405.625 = 0.00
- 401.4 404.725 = -0.01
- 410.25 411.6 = 0.08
